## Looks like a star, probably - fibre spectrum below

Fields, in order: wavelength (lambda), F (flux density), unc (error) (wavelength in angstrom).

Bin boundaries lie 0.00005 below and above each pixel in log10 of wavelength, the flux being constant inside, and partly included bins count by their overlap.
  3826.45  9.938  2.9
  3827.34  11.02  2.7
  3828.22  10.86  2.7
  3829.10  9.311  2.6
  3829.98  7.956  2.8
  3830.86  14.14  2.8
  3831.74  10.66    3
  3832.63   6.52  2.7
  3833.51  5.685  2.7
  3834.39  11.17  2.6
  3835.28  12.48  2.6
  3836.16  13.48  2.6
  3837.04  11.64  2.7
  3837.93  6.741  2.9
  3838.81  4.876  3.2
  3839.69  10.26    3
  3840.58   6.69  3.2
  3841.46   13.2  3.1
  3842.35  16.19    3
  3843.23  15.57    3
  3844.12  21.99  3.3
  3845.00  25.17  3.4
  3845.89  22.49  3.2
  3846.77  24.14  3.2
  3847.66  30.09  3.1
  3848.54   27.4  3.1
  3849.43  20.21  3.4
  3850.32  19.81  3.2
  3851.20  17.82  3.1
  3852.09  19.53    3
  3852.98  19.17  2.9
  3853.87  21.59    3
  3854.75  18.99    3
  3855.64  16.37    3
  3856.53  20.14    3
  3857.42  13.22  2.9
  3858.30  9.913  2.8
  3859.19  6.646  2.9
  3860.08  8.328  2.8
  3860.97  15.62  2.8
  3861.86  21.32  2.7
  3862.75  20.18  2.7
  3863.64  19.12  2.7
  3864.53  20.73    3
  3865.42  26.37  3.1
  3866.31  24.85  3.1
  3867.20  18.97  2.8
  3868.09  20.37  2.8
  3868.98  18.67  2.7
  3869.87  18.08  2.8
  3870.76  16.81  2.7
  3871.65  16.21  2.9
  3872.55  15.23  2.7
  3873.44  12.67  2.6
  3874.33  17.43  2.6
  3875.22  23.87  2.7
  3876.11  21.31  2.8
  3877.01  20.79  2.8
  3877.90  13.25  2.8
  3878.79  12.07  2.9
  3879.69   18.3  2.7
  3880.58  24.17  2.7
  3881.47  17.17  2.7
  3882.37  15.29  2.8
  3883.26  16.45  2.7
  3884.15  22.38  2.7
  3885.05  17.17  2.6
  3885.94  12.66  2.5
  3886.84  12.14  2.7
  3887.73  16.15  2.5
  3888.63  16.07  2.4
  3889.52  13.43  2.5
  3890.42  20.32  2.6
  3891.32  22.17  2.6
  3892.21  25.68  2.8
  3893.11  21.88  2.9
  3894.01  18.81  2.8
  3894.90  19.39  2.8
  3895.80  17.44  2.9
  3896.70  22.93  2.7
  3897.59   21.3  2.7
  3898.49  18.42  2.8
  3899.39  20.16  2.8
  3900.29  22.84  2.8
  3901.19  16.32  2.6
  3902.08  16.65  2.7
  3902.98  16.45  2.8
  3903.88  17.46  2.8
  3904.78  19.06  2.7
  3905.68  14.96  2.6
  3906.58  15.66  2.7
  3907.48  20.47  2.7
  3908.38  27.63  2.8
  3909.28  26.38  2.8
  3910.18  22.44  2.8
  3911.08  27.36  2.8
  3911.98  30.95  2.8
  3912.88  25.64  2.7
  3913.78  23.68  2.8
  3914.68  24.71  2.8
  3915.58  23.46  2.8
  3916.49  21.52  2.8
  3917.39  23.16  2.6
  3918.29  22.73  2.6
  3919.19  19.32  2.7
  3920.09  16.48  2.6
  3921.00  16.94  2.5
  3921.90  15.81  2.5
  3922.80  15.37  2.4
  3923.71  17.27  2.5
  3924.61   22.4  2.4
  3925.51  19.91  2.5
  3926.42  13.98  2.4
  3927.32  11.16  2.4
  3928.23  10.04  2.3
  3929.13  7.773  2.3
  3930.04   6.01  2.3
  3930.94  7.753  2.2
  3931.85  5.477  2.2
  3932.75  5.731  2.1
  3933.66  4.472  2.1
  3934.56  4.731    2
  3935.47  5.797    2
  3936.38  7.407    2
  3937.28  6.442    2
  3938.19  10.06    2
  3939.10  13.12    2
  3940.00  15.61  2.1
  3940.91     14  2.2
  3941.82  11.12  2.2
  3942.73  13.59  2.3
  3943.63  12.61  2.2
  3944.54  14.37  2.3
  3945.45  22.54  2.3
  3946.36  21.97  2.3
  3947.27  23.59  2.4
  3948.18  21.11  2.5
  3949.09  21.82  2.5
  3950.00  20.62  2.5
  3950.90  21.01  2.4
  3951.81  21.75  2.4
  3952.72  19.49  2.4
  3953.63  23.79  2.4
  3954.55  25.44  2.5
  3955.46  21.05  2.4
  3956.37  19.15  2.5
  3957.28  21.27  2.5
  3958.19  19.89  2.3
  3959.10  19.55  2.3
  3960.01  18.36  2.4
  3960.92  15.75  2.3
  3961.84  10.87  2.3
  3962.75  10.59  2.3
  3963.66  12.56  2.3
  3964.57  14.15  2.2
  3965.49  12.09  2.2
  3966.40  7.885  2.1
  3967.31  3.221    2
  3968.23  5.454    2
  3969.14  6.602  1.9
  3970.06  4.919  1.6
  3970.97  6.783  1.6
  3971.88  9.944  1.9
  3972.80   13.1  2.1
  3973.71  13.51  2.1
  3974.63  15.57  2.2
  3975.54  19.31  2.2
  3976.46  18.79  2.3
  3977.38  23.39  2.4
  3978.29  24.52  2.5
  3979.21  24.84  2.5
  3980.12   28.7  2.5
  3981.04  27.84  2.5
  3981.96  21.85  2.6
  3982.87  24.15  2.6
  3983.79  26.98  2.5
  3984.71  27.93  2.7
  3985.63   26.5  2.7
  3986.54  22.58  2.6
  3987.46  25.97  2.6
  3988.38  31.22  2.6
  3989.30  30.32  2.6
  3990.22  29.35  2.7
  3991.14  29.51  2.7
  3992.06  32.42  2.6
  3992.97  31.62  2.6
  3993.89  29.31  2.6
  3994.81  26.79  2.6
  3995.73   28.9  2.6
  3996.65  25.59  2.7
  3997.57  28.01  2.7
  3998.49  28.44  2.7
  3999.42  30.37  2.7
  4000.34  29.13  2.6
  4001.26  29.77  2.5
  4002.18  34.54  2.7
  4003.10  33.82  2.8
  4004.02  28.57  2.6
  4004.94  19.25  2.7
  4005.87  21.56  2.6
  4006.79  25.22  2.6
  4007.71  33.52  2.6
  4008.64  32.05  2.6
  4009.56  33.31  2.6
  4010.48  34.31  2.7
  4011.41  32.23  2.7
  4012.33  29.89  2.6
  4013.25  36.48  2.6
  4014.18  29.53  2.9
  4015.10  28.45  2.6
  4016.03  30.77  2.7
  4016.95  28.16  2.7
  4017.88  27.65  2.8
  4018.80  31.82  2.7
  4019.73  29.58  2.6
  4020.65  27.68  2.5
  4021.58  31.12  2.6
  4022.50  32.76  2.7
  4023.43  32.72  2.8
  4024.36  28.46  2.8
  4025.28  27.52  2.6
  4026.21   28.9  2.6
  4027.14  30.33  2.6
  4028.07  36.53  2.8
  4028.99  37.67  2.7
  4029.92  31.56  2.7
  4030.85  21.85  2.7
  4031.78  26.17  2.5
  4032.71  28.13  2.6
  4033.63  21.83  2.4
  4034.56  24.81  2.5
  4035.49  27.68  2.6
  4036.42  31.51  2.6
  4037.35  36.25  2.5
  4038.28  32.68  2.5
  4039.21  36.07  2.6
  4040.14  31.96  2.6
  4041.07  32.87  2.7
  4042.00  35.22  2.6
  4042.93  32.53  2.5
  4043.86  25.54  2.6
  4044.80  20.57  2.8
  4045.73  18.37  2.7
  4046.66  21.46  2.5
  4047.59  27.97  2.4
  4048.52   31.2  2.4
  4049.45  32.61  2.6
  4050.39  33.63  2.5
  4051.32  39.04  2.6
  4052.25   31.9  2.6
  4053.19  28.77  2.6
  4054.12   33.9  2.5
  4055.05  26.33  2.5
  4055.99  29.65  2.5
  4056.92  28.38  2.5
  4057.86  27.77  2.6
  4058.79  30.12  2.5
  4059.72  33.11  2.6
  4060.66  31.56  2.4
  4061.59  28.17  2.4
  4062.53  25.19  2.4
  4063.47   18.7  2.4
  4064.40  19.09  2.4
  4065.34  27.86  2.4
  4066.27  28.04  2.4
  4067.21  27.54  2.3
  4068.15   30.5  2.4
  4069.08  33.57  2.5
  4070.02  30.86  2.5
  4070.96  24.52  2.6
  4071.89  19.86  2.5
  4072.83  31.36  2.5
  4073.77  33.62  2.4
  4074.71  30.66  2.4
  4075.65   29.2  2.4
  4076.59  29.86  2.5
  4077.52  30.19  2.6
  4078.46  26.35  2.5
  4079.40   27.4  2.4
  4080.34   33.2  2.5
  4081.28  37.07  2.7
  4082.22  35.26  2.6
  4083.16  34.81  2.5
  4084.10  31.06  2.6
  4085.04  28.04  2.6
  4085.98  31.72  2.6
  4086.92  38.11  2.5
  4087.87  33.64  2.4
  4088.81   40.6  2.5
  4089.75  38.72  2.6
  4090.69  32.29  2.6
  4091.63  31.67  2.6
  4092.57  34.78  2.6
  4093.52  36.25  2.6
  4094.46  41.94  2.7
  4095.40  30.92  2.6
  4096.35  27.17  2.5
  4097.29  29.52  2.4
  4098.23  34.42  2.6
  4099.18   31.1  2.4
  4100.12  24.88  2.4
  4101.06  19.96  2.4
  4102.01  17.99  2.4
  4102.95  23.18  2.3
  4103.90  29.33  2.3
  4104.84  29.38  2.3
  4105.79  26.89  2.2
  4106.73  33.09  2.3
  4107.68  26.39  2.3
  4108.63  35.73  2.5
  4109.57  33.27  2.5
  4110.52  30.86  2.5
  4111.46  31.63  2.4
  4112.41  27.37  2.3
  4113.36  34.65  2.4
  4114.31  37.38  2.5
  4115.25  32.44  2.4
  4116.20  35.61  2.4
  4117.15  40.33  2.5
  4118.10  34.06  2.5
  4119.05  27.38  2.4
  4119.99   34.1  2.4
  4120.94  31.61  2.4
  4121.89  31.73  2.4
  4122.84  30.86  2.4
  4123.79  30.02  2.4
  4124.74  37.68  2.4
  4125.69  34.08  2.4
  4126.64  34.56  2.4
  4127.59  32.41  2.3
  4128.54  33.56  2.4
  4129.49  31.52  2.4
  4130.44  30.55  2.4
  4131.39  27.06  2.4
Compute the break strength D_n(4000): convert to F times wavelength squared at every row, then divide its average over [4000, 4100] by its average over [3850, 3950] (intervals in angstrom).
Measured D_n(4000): 1.88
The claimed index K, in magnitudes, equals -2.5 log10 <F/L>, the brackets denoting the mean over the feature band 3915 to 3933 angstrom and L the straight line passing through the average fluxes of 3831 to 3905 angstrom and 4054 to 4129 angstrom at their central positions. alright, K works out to 0.32 mag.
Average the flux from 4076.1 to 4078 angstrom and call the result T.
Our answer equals 30.1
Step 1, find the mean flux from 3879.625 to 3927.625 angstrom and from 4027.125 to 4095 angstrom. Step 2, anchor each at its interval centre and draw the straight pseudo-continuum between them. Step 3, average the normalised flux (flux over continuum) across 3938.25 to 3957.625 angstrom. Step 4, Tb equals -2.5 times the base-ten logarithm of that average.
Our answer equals 0.21 mag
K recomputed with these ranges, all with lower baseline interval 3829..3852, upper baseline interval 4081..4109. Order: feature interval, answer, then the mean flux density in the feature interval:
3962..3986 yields 0.40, 16.5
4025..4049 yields -0.06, 29.1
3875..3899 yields -0.03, 18.5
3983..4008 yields -0.13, 28.3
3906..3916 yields -0.23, 24.3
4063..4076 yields 0.09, 27.5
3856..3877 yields -0.06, 17.7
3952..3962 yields 0.14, 19.8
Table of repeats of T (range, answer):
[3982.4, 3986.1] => 26.4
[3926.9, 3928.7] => 10.5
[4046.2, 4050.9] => 29.5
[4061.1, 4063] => 26.7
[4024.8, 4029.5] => 32.2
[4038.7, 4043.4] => 33.7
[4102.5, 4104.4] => 26.3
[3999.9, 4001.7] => 29.5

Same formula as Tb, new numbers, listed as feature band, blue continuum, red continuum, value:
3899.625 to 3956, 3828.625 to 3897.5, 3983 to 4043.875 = 0.277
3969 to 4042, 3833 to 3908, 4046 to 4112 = -0.063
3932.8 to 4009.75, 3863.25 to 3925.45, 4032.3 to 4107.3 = 0.206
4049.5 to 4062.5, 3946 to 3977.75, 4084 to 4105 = -0.152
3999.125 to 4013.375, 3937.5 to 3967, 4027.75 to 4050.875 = -0.214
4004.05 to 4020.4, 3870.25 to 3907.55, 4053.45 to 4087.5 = -0.146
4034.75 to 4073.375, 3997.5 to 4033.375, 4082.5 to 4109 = 0.052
